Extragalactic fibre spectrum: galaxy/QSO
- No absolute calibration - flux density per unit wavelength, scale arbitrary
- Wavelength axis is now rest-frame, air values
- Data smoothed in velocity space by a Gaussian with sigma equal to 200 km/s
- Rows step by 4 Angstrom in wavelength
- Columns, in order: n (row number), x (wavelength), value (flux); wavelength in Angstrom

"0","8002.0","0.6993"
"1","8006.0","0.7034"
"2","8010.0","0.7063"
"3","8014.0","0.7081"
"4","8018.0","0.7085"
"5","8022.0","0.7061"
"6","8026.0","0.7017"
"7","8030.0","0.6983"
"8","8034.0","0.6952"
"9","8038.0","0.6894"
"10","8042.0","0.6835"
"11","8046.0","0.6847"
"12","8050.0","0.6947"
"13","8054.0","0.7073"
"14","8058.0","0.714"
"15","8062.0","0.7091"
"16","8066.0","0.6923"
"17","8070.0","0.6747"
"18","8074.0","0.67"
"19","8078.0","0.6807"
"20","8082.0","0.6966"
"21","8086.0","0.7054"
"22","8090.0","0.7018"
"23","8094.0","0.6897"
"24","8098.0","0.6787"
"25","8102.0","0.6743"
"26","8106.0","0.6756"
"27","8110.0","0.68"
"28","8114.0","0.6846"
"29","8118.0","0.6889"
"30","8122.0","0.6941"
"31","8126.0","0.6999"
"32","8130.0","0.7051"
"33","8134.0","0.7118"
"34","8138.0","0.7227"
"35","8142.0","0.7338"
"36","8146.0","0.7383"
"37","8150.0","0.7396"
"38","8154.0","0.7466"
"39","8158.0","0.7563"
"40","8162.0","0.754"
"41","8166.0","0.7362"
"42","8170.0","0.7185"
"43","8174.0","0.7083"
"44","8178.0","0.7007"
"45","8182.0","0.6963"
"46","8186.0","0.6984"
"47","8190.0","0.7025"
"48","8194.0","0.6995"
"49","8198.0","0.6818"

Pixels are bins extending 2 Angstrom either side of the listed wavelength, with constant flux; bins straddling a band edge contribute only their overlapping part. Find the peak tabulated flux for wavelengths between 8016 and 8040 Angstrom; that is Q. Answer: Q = 0.7085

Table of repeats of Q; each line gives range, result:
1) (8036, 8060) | 0.714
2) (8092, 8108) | 0.6897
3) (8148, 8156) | 0.7466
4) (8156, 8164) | 0.7563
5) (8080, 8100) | 0.7054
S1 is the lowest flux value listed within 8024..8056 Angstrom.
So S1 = 0.6835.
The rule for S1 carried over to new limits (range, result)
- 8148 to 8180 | 0.7007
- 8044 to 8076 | 0.67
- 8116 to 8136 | 0.6889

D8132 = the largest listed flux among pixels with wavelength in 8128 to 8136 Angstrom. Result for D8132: 0.7118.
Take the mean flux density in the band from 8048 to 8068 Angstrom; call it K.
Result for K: 0.703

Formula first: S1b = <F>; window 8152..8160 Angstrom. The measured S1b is 0.751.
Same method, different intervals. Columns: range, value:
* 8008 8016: 0.707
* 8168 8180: 0.709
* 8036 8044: 0.686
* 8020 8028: 0.704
